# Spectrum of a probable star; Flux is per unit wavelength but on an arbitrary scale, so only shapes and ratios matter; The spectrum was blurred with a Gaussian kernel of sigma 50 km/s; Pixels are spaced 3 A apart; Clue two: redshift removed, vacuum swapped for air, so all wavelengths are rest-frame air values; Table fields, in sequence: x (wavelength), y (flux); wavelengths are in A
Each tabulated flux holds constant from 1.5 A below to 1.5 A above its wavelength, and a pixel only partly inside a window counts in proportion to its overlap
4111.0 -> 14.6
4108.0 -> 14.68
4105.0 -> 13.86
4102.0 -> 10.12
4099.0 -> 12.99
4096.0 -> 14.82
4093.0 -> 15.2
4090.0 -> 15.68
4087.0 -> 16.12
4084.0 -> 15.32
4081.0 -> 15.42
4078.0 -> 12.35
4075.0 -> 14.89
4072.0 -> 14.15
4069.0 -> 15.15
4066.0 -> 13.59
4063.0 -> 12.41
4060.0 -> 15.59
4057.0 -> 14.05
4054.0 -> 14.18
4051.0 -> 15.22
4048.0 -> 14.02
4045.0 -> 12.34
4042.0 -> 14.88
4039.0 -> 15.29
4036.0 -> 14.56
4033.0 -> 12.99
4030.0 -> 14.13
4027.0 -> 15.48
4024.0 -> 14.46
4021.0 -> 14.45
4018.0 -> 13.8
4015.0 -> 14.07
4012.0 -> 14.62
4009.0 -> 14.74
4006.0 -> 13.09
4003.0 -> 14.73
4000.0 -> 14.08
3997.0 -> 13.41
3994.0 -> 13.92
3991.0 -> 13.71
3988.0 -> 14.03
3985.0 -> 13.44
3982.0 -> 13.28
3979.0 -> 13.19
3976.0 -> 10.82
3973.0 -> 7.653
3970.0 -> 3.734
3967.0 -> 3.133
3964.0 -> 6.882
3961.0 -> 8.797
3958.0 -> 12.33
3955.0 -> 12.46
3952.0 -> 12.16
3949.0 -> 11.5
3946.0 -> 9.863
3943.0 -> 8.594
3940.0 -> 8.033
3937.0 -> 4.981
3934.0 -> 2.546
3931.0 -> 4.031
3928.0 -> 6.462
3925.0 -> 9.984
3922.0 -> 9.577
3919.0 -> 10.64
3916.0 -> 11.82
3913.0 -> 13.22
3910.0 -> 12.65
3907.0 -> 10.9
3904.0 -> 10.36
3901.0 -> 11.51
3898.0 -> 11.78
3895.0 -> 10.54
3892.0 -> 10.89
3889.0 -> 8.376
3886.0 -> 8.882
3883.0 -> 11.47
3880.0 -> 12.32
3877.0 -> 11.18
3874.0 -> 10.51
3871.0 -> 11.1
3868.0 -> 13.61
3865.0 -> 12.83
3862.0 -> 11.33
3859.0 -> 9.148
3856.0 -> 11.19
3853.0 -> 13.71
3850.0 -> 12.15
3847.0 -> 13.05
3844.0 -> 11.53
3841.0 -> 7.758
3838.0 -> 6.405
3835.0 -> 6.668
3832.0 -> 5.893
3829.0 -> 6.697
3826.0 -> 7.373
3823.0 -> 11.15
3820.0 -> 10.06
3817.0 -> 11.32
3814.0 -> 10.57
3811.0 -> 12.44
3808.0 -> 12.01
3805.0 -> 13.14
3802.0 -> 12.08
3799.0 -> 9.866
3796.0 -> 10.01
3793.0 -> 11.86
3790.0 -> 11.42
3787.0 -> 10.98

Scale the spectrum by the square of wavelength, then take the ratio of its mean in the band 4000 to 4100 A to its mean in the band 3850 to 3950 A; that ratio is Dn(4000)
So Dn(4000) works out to 1.5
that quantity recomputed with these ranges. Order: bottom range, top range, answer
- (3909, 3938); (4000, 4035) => 1.74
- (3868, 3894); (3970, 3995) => 1.17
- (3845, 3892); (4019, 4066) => 1.37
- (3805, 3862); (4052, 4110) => 1.60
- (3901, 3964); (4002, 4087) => 1.59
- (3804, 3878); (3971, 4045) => 1.41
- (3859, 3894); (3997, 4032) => 1.39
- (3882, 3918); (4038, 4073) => 1.40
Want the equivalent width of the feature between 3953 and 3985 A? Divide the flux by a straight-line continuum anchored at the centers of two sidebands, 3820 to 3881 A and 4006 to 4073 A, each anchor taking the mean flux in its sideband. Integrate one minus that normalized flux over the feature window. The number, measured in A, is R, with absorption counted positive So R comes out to 8.27 A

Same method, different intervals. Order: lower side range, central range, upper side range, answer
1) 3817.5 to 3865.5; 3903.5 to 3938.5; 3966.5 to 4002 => 5.9 A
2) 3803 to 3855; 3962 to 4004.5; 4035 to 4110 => 5.6 A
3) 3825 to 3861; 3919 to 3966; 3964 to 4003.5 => 9.4 A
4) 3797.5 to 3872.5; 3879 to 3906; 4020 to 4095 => 2.1 A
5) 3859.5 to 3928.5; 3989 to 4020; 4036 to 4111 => -2.4 A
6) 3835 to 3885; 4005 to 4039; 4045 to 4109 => -2.2 A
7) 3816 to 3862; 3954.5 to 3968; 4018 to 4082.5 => 4.0 A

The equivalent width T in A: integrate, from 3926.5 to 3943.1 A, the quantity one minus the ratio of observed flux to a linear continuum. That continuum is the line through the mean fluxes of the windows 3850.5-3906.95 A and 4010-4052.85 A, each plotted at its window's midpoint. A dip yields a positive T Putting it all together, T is 9.15 A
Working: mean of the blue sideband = 11.2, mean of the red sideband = 14.3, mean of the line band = 5.54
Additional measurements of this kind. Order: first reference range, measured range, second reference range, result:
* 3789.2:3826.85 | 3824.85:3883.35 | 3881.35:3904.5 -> 2.45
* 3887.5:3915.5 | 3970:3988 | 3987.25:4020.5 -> 2.91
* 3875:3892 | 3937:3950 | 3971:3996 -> 3.04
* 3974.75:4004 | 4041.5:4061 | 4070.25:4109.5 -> -0.41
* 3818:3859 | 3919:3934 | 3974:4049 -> 5.59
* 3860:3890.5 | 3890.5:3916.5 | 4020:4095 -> 0.33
